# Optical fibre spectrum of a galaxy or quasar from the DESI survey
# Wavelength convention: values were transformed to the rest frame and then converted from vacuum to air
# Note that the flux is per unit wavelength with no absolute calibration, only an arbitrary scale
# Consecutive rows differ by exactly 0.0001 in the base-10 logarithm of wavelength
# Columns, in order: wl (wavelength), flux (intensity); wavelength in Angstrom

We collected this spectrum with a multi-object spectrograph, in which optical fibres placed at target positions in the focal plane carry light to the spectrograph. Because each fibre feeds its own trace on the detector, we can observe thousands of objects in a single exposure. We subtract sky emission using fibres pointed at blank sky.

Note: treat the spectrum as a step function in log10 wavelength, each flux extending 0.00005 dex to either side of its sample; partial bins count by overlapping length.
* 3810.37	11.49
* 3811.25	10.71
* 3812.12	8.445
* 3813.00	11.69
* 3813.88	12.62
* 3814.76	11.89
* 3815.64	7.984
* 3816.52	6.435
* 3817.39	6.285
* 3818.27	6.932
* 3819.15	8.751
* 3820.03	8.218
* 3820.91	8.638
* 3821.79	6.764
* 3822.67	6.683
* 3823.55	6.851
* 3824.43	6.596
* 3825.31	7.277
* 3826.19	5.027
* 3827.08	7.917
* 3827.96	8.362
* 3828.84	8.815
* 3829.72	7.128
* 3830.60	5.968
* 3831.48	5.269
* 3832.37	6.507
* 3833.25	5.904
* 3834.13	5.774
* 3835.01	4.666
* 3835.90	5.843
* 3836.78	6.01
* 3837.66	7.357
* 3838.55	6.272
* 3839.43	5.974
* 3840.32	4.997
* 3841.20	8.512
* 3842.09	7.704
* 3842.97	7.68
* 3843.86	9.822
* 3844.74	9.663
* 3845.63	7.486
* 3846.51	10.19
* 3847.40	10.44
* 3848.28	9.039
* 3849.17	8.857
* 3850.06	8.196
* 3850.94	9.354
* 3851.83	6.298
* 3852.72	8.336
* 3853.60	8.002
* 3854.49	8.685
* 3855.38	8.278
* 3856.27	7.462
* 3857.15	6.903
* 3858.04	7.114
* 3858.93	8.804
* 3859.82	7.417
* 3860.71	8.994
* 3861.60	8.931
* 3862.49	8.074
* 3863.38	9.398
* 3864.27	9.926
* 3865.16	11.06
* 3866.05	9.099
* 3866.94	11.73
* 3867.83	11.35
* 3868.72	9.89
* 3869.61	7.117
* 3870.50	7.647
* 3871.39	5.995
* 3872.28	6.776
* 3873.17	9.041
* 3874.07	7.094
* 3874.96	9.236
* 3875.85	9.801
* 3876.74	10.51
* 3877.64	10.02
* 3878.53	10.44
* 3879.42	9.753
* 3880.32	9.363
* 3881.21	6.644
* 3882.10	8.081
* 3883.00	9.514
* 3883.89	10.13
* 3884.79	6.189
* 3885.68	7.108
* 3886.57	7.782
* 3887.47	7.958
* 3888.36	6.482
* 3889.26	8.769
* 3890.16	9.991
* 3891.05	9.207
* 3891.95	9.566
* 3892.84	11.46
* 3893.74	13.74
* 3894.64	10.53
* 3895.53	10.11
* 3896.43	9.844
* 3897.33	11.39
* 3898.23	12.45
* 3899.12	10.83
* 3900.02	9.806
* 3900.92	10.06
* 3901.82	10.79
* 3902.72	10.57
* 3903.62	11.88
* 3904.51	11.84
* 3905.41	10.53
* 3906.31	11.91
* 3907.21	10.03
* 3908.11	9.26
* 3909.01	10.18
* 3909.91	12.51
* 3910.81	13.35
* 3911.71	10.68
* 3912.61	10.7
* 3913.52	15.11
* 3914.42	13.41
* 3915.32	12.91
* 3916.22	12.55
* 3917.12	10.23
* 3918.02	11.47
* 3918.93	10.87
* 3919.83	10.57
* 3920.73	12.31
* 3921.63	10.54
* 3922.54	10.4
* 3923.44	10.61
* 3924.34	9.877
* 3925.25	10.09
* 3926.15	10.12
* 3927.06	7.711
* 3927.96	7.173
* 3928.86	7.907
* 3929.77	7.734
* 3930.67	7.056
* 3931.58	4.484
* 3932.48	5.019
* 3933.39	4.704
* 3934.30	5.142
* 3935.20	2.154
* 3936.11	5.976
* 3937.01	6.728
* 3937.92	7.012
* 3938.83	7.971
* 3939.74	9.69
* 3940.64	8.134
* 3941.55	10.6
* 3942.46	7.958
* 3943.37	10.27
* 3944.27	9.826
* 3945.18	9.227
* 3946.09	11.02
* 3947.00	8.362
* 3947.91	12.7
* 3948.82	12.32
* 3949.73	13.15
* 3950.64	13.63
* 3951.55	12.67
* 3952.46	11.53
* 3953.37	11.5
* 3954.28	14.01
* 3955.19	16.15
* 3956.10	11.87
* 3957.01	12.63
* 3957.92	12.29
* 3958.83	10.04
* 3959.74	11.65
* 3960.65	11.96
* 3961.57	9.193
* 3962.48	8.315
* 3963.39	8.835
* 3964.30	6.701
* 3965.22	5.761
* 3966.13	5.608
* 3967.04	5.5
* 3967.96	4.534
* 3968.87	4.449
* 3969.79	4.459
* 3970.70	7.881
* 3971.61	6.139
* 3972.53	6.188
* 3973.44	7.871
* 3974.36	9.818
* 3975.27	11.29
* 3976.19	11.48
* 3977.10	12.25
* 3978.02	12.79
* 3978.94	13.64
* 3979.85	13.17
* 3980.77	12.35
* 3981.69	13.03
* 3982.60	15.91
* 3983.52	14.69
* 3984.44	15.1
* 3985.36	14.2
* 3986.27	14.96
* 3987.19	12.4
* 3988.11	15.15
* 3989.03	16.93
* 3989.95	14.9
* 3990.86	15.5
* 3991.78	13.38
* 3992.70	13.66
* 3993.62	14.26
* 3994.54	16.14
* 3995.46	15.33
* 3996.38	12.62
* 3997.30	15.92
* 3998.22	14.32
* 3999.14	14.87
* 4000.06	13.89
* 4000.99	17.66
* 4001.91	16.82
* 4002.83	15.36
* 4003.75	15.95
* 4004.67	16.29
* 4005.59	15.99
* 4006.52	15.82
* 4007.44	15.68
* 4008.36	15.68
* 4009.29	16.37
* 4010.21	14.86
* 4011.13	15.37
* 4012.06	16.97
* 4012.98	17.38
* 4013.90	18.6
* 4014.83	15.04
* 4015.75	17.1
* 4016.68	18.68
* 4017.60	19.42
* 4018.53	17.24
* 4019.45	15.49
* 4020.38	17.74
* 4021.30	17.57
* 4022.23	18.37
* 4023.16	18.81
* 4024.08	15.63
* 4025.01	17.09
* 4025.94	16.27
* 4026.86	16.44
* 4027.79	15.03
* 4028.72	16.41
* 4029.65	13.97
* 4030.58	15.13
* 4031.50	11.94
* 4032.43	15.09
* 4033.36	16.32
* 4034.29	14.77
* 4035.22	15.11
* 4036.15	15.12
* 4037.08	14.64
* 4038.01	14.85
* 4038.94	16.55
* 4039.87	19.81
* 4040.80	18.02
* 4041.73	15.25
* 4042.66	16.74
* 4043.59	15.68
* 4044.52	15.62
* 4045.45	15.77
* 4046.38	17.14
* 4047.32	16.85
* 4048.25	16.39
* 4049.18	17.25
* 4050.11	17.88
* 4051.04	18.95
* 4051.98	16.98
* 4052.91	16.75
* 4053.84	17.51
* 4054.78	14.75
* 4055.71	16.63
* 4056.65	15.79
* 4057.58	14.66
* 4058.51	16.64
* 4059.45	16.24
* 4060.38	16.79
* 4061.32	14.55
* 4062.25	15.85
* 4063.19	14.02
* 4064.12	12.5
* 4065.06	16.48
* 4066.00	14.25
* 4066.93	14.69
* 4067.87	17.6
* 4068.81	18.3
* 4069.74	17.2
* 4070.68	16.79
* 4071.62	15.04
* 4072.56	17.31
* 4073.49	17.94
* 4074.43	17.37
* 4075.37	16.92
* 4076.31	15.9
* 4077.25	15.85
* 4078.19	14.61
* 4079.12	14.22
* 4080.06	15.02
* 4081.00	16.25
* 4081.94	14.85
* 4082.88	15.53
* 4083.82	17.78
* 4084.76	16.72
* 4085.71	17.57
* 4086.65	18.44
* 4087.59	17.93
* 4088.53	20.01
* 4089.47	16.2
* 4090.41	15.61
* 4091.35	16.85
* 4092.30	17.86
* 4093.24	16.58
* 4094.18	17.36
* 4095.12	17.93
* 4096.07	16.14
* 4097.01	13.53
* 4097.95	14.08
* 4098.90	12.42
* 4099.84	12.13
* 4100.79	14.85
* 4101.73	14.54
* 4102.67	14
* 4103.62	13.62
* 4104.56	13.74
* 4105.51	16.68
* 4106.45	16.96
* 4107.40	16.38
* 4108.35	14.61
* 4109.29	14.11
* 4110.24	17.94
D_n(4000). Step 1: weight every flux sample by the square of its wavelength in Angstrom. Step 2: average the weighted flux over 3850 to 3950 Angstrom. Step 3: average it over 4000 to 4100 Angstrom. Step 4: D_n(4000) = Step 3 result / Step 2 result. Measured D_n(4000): 1.87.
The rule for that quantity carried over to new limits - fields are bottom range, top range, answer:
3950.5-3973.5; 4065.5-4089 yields 1.90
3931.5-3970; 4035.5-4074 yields 1.90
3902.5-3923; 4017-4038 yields 1.48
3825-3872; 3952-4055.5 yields 1.95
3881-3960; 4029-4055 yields 1.71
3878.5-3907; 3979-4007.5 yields 1.59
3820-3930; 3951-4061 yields 1.69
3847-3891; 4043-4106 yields 2.06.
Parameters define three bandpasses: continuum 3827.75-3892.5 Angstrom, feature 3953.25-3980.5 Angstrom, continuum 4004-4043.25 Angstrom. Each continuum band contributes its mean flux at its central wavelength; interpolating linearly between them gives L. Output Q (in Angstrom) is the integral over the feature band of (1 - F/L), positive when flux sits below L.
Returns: 7.8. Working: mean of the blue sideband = 8.2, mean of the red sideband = 16.3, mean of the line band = 9.59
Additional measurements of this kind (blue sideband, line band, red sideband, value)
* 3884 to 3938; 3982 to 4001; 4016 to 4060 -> -1.2 Angstrom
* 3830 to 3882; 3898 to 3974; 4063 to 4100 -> 8.6 Angstrom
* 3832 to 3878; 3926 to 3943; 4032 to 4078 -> 6.6 Angstrom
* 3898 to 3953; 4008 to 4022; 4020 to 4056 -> -1.8 Angstrom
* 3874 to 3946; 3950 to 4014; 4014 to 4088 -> 1.9 Angstrom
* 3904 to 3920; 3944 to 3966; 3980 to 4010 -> 3.9 Angstrom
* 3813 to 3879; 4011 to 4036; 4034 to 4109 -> -3.6 Angstrom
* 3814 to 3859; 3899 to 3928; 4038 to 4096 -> -1.3 Angstrom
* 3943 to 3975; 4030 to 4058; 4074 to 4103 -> -4.7 Angstrom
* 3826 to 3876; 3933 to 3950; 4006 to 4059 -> 5.1 Angstrom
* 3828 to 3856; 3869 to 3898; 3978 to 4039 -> 1.6 Angstrom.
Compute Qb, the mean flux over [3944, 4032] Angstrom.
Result 13.4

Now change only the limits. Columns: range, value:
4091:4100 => 15.6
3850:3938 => 9.29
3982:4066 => 15.9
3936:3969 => 9.81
